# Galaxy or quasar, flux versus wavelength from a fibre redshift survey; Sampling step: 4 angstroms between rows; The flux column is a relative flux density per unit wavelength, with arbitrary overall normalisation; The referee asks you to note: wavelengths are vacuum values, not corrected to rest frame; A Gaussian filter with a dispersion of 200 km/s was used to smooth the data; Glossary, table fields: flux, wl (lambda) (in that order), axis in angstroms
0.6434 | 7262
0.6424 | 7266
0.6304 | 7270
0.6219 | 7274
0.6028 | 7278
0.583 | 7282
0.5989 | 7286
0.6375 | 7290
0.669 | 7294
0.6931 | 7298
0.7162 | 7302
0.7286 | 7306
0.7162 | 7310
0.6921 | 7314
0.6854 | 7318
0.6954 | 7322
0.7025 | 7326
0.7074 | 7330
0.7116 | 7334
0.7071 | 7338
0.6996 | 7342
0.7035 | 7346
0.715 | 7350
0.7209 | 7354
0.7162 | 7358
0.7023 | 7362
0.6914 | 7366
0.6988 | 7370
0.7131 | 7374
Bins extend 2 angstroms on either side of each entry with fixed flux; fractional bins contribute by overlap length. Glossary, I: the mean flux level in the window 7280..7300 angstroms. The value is 0.636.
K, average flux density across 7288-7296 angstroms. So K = 0.653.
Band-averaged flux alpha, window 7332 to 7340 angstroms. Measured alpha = 0.709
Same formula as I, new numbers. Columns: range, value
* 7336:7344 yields 0.703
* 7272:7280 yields 0.612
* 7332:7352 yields 0.707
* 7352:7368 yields 0.708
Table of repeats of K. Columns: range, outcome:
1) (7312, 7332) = 0.697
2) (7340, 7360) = 0.711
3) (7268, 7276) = 0.626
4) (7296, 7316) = 0.709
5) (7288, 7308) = 0.689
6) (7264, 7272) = 0.636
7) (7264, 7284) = 0.616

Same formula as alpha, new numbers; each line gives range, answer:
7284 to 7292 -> 0.618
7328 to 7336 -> 0.71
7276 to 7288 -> 0.595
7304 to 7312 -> 0.722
